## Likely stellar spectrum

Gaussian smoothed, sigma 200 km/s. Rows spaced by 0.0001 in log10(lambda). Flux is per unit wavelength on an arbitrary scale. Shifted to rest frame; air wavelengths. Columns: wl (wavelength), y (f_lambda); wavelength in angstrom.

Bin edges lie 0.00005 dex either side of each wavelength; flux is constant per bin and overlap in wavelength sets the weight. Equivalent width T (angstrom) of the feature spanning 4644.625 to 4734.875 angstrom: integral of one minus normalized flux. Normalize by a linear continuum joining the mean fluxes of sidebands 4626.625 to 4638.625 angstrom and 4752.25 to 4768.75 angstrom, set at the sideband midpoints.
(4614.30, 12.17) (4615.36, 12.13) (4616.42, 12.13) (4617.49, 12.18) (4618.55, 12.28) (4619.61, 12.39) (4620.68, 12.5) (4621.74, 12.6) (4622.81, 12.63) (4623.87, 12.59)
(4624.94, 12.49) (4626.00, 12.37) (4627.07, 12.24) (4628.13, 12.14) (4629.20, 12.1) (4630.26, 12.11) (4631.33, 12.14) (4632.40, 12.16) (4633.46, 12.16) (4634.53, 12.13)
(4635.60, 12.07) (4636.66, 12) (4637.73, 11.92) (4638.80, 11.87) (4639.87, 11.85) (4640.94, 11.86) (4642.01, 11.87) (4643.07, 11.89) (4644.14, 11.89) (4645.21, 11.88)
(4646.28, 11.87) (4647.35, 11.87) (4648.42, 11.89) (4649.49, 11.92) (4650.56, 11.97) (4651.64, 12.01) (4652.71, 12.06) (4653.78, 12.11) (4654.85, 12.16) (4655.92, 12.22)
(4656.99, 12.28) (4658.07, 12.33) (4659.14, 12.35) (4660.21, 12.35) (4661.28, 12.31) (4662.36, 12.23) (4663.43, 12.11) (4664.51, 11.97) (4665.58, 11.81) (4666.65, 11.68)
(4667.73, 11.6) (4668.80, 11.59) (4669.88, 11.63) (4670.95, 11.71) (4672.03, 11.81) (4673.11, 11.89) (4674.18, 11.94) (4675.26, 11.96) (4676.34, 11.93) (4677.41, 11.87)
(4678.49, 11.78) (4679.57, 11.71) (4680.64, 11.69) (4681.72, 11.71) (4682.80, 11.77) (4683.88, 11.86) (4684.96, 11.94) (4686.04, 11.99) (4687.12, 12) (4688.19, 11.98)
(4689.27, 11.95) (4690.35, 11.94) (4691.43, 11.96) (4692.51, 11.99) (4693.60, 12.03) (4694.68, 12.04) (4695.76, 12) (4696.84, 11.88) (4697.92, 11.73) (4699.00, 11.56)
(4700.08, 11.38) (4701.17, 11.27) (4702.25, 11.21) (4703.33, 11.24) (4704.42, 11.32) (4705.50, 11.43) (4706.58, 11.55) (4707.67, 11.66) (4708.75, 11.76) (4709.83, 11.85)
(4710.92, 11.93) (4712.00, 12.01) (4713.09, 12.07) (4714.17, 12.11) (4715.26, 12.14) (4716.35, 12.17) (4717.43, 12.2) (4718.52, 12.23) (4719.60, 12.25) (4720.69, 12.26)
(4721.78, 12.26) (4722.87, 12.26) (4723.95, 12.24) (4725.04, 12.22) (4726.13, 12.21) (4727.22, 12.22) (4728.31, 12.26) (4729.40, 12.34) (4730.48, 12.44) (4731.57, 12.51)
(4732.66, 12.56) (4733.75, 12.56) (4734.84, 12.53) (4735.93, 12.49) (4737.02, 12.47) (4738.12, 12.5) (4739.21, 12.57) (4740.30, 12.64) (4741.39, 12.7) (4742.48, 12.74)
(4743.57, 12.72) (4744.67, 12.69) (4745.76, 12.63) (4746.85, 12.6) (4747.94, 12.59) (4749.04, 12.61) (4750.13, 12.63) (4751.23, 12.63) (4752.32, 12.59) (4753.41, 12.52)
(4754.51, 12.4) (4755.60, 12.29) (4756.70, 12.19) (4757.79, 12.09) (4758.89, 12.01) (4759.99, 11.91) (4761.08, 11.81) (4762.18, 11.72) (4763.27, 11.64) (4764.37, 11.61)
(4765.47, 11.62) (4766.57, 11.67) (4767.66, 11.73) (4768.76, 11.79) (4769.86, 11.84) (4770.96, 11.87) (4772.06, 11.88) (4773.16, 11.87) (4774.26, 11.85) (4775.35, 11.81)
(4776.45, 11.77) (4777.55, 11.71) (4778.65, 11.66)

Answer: 0.6 angstrom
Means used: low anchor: 12.1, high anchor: 12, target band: 12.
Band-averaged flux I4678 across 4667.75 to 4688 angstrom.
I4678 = 11.8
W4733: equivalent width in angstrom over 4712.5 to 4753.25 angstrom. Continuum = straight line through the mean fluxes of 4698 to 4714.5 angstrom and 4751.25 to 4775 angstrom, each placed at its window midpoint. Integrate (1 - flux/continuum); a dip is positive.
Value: -2.2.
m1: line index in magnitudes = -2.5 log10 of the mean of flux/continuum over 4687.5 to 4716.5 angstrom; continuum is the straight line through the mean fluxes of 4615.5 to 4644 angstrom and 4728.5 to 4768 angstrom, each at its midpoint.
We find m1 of 0.04 mag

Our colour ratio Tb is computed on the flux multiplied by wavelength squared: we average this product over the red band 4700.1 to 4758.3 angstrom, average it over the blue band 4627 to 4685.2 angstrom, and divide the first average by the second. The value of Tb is 1.05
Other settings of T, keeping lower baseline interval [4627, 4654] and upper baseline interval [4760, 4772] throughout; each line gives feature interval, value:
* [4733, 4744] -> -0.74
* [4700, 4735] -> -0.54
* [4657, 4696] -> -0.03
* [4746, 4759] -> -0.75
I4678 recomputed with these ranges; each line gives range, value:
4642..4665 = 12.1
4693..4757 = 12.2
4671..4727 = 11.9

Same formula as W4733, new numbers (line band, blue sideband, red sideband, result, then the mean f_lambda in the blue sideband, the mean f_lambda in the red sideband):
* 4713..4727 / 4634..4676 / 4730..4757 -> 0.2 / 12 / 12.6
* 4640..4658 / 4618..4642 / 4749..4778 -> 0.3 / 12.2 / 12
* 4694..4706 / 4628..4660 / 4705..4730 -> 0.5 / 12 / 12.1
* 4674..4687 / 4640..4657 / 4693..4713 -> -0.1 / 12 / 11.7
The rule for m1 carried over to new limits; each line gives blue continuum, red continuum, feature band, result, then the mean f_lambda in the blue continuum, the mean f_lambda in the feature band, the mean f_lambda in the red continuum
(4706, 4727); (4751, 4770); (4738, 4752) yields -0.05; 12.1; 12.6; 12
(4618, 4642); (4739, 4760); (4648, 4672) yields 0.02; 12.2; 12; 12.5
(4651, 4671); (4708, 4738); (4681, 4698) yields 0.02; 12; 11.9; 12.2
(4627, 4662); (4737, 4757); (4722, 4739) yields 0.01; 12.1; 12.4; 12.6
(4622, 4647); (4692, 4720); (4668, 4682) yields 0.01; 12.1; 11.8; 11.8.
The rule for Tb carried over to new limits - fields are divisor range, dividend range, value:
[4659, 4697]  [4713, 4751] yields 1.07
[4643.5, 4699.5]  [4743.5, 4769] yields 1.06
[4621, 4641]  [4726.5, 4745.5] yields 1.07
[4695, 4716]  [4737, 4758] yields 1.09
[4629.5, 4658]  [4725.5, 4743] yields 1.08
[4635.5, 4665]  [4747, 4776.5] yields 1.05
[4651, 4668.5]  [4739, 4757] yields 1.08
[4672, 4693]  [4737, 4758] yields 1.09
